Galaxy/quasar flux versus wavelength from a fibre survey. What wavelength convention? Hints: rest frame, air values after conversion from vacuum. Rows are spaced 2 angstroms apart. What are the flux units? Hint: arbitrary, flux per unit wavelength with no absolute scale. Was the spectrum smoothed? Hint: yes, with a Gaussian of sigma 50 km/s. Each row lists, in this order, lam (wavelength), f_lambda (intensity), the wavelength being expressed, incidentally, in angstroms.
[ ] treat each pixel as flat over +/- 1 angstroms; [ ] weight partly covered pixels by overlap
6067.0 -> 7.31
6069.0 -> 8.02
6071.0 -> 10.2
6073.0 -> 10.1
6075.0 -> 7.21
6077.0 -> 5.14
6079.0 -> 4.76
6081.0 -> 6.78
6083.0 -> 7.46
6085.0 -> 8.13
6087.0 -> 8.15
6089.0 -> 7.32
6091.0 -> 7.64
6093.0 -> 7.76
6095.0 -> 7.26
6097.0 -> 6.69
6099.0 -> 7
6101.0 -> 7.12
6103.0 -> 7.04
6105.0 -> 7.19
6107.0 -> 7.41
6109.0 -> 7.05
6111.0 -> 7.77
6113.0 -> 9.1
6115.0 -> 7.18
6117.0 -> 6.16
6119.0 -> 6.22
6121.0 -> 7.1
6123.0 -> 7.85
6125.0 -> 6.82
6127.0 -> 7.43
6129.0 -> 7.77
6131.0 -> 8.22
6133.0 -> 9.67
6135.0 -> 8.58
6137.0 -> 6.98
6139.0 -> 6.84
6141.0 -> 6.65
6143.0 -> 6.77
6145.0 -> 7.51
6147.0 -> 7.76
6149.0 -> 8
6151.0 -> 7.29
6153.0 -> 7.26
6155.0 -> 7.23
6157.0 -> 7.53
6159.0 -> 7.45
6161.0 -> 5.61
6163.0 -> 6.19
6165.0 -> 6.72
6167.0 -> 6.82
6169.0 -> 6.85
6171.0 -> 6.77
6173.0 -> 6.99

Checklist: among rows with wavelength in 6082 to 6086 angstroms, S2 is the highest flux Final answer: 8.13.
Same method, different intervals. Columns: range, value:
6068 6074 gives 10.2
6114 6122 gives 7.18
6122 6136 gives 9.67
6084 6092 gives 8.15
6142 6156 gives 8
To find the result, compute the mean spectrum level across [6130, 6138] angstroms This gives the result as 8.36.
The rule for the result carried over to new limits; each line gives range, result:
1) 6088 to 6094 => 7.57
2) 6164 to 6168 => 6.77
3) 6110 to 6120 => 7.29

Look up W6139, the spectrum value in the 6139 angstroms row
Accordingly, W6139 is 6.84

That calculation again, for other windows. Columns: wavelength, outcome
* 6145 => 7.51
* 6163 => 6.19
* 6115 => 7.18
